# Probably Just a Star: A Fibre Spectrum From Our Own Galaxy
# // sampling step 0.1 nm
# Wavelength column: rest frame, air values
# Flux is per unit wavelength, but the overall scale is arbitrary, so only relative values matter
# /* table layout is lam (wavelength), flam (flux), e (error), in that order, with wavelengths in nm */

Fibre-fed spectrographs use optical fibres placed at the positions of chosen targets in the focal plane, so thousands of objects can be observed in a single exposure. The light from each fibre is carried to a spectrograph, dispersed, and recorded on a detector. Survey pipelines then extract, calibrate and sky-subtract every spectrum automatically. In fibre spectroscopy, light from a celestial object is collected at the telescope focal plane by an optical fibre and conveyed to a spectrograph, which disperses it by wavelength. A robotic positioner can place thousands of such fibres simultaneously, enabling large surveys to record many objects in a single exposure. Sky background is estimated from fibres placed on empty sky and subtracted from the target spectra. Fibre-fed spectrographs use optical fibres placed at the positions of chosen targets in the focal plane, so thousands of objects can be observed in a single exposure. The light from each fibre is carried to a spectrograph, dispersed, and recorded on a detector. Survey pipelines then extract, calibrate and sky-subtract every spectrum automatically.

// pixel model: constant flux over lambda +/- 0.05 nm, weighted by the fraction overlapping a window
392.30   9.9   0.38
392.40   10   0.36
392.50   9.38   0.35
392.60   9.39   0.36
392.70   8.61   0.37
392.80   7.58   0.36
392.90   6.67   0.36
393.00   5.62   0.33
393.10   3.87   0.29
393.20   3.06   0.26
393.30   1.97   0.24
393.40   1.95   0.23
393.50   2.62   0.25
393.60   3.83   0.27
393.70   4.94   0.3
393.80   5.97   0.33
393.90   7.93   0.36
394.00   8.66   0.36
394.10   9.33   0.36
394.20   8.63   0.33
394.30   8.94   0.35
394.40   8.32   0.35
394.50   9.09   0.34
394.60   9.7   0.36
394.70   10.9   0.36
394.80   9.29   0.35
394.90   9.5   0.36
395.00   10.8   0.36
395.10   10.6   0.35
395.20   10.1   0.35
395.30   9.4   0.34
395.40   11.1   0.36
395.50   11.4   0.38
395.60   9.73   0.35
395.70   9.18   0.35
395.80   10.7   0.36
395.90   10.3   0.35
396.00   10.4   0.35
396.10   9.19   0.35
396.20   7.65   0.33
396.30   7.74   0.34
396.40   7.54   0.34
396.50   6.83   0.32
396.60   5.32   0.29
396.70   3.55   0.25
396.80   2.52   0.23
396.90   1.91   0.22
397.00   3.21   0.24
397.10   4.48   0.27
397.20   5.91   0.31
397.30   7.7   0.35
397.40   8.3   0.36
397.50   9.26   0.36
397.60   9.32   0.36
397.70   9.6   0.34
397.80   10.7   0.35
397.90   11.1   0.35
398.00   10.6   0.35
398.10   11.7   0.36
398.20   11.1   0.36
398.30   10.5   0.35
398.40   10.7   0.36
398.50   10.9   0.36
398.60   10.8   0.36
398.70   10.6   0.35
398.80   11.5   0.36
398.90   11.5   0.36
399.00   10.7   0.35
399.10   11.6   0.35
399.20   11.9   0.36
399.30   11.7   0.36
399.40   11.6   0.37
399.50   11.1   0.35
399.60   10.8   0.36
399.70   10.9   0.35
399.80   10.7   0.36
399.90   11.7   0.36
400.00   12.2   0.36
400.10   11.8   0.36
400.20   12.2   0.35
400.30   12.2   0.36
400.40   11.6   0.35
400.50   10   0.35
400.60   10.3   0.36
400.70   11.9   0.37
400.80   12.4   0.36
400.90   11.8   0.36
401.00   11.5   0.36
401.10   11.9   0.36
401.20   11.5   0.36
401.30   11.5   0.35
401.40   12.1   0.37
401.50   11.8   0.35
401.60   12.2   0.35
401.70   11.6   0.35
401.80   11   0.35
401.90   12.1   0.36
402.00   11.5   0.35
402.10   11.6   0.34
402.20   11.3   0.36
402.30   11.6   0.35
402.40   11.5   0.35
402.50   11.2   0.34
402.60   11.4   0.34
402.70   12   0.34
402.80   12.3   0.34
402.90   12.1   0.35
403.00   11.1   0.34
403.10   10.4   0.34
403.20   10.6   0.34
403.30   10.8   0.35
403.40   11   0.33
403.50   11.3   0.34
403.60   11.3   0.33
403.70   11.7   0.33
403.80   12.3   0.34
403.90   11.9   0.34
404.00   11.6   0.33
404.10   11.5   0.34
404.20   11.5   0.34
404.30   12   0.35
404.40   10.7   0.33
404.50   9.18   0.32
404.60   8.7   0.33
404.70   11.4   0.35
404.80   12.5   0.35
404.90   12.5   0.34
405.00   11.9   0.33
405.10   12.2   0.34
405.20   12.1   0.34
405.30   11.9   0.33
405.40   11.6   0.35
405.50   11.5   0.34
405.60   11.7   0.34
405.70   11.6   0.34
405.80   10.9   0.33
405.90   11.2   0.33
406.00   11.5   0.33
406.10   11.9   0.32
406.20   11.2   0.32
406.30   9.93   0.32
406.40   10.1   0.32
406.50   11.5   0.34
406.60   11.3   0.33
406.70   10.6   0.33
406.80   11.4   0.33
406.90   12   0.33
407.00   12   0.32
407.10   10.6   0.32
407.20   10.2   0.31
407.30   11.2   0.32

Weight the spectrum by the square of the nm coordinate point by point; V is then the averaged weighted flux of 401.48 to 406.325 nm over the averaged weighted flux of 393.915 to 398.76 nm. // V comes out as 1.3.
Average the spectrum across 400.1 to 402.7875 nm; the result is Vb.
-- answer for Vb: 11.6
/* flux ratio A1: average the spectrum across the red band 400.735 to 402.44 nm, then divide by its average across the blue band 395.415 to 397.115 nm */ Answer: 1.6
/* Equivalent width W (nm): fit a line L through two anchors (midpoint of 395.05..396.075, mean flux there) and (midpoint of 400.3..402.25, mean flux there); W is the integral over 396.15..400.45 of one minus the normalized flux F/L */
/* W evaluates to 0.600 nm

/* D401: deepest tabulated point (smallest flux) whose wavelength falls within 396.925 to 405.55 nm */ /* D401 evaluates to 3.21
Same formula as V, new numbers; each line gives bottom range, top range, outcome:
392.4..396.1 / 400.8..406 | 1.49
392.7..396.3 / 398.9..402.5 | 1.49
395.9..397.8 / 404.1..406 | 1.72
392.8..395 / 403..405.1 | 1.74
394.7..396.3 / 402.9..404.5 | 1.18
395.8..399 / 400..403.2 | 1.39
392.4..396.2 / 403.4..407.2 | 1.48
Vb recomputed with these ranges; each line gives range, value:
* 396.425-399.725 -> 9.06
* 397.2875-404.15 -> 11.2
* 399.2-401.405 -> 11.5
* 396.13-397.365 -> 5.46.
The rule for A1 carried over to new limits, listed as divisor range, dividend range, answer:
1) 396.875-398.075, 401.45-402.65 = 1.47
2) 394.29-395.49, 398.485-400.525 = 1.15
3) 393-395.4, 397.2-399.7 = 1.42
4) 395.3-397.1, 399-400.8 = 1.52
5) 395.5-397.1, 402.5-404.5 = 1.60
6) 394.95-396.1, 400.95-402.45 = 1.13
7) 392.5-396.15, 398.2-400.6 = 1.40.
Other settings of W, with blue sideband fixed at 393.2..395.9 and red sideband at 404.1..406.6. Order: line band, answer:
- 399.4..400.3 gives -0.16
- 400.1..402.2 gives -0.32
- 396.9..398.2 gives 0.11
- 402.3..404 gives -0.12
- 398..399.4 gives -0.26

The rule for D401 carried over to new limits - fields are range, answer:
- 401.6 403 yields 11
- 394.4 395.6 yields 9.09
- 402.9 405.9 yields 8.7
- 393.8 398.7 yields 1.91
